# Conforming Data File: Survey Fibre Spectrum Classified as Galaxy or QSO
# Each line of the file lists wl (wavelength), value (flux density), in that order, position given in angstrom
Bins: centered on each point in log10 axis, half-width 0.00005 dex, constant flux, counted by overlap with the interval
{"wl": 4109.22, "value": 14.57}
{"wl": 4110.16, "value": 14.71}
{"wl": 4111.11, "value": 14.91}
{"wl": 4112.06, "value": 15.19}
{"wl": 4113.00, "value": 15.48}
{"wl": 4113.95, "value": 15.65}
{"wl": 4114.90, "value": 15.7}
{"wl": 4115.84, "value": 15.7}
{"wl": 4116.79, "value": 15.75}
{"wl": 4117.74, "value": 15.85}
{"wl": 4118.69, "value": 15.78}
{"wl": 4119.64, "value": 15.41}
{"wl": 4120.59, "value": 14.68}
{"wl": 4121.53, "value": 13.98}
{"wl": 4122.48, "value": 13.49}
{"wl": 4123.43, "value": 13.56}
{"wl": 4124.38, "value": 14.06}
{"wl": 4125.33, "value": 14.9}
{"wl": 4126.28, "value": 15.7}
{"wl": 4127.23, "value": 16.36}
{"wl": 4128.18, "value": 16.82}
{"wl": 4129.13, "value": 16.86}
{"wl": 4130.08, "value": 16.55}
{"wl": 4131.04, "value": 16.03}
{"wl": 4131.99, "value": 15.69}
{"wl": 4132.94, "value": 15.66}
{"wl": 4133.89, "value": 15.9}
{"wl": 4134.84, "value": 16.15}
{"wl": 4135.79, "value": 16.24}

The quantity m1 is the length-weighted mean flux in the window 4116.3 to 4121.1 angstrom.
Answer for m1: 15.5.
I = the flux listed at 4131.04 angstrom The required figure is 16.03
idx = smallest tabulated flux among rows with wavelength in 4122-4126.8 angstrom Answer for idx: 13.49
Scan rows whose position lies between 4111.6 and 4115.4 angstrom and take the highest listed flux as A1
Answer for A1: 15.7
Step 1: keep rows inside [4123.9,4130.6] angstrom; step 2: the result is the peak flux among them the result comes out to 16.86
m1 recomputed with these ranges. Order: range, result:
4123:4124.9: 13.8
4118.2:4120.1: 15.6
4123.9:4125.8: 14.5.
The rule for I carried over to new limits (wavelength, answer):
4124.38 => 14.06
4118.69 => 15.78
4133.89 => 15.9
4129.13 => 16.86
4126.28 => 15.7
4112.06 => 15.19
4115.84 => 15.7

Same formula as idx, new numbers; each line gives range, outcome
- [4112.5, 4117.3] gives 15.48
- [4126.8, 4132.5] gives 15.69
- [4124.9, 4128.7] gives 14.9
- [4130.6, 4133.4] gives 15.66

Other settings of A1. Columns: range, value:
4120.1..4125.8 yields 14.9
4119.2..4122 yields 15.41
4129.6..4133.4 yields 16.55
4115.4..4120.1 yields 15.85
